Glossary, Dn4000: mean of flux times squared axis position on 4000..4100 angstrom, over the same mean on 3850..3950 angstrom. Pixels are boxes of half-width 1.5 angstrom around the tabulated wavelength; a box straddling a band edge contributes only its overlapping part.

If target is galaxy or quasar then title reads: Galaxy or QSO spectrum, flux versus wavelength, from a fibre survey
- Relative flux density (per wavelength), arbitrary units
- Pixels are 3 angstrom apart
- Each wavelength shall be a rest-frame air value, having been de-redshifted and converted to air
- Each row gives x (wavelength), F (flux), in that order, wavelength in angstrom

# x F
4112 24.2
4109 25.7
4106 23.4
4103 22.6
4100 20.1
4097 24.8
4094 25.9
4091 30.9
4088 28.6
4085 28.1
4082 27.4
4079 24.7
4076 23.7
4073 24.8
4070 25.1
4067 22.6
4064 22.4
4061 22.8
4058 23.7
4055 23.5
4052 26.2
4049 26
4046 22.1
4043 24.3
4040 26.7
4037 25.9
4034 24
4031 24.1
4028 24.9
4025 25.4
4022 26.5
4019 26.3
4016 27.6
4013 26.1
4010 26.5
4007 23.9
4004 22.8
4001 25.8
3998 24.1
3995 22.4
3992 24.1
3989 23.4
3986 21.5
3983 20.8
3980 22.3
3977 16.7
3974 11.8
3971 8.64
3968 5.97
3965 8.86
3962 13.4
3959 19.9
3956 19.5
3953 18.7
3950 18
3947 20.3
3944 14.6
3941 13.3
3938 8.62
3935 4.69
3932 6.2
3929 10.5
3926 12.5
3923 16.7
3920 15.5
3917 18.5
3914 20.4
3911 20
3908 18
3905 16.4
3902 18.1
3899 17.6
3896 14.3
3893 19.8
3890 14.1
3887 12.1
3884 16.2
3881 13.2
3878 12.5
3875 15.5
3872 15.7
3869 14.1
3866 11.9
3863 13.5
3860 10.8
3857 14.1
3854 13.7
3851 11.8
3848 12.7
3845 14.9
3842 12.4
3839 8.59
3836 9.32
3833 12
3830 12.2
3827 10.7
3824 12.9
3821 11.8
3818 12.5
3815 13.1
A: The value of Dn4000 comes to 1.88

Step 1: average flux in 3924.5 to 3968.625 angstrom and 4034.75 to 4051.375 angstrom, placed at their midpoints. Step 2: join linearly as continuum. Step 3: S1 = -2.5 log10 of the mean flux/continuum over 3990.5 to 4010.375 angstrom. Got -0.22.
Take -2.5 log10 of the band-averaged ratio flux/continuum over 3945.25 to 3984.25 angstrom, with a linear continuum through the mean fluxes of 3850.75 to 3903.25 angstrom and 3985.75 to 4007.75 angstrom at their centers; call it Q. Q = 0.32 mag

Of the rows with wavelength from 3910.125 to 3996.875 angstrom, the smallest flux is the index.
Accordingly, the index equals 4.69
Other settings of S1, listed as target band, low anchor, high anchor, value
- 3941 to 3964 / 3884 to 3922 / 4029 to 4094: 0.13 mag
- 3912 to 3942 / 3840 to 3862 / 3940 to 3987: 0.16 mag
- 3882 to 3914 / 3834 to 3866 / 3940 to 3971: -0.24 mag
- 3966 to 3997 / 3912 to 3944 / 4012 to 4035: 0.15 mag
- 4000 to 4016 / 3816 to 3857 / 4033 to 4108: -0.18 mag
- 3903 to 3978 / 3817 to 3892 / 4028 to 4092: 0.23 mag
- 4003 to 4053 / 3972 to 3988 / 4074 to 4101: -0.16 mag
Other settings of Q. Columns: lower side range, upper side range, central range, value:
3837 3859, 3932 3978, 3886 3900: -0.22 mag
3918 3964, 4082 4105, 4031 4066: -0.09 mag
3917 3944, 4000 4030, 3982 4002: -0.07 mag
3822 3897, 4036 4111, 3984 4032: -0.16 mag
